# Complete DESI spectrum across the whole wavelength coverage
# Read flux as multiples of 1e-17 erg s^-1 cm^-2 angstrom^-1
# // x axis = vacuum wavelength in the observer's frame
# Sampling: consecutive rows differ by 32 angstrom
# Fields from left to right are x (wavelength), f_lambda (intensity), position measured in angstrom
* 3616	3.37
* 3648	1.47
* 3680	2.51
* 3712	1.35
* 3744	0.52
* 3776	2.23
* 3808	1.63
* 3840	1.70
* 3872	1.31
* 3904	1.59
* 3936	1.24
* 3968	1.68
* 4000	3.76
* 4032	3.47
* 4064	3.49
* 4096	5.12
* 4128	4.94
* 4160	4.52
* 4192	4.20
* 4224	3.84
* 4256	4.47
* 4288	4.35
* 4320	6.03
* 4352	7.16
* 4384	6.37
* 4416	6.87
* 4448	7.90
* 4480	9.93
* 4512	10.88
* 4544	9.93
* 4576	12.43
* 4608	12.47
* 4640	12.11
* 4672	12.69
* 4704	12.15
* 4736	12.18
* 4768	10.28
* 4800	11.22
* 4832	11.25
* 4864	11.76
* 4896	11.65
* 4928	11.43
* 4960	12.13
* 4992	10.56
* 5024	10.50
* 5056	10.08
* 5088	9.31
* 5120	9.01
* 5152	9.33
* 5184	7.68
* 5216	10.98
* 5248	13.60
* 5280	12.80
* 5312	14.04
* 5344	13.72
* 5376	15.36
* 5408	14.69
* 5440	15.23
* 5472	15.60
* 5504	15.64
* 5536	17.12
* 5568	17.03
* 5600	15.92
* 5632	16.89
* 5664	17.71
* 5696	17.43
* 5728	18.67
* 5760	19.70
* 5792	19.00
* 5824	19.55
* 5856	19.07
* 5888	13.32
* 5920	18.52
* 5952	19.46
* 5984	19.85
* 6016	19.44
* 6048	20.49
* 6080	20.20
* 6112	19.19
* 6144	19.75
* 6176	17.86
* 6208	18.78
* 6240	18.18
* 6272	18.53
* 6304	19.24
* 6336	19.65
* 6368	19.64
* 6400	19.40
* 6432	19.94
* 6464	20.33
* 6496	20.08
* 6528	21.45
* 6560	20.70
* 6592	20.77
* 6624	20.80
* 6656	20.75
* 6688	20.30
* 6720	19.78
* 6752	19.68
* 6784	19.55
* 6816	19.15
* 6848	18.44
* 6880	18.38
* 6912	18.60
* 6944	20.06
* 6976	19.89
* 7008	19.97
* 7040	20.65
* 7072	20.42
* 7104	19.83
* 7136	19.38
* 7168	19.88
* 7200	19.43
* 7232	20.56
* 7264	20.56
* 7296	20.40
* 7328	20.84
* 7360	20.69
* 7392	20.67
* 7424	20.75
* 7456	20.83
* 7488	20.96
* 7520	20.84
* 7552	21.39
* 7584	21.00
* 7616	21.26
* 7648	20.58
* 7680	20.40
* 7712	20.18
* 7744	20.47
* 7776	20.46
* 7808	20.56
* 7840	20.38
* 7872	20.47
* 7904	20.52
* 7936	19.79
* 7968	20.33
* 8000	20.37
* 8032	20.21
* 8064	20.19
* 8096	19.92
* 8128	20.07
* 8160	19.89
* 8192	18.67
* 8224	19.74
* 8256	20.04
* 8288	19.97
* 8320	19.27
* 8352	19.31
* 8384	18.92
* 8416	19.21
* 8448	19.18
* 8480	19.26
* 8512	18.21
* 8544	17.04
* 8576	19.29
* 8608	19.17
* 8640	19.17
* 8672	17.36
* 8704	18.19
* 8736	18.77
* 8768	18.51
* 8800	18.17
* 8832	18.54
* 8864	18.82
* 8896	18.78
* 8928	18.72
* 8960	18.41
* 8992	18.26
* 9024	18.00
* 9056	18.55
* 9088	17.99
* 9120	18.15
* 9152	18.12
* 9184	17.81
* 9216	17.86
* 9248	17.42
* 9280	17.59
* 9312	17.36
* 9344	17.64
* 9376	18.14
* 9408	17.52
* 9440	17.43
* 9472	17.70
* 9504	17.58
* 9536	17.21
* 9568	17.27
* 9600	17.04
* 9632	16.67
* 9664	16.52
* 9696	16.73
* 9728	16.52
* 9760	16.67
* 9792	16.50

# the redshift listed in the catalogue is 0.000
